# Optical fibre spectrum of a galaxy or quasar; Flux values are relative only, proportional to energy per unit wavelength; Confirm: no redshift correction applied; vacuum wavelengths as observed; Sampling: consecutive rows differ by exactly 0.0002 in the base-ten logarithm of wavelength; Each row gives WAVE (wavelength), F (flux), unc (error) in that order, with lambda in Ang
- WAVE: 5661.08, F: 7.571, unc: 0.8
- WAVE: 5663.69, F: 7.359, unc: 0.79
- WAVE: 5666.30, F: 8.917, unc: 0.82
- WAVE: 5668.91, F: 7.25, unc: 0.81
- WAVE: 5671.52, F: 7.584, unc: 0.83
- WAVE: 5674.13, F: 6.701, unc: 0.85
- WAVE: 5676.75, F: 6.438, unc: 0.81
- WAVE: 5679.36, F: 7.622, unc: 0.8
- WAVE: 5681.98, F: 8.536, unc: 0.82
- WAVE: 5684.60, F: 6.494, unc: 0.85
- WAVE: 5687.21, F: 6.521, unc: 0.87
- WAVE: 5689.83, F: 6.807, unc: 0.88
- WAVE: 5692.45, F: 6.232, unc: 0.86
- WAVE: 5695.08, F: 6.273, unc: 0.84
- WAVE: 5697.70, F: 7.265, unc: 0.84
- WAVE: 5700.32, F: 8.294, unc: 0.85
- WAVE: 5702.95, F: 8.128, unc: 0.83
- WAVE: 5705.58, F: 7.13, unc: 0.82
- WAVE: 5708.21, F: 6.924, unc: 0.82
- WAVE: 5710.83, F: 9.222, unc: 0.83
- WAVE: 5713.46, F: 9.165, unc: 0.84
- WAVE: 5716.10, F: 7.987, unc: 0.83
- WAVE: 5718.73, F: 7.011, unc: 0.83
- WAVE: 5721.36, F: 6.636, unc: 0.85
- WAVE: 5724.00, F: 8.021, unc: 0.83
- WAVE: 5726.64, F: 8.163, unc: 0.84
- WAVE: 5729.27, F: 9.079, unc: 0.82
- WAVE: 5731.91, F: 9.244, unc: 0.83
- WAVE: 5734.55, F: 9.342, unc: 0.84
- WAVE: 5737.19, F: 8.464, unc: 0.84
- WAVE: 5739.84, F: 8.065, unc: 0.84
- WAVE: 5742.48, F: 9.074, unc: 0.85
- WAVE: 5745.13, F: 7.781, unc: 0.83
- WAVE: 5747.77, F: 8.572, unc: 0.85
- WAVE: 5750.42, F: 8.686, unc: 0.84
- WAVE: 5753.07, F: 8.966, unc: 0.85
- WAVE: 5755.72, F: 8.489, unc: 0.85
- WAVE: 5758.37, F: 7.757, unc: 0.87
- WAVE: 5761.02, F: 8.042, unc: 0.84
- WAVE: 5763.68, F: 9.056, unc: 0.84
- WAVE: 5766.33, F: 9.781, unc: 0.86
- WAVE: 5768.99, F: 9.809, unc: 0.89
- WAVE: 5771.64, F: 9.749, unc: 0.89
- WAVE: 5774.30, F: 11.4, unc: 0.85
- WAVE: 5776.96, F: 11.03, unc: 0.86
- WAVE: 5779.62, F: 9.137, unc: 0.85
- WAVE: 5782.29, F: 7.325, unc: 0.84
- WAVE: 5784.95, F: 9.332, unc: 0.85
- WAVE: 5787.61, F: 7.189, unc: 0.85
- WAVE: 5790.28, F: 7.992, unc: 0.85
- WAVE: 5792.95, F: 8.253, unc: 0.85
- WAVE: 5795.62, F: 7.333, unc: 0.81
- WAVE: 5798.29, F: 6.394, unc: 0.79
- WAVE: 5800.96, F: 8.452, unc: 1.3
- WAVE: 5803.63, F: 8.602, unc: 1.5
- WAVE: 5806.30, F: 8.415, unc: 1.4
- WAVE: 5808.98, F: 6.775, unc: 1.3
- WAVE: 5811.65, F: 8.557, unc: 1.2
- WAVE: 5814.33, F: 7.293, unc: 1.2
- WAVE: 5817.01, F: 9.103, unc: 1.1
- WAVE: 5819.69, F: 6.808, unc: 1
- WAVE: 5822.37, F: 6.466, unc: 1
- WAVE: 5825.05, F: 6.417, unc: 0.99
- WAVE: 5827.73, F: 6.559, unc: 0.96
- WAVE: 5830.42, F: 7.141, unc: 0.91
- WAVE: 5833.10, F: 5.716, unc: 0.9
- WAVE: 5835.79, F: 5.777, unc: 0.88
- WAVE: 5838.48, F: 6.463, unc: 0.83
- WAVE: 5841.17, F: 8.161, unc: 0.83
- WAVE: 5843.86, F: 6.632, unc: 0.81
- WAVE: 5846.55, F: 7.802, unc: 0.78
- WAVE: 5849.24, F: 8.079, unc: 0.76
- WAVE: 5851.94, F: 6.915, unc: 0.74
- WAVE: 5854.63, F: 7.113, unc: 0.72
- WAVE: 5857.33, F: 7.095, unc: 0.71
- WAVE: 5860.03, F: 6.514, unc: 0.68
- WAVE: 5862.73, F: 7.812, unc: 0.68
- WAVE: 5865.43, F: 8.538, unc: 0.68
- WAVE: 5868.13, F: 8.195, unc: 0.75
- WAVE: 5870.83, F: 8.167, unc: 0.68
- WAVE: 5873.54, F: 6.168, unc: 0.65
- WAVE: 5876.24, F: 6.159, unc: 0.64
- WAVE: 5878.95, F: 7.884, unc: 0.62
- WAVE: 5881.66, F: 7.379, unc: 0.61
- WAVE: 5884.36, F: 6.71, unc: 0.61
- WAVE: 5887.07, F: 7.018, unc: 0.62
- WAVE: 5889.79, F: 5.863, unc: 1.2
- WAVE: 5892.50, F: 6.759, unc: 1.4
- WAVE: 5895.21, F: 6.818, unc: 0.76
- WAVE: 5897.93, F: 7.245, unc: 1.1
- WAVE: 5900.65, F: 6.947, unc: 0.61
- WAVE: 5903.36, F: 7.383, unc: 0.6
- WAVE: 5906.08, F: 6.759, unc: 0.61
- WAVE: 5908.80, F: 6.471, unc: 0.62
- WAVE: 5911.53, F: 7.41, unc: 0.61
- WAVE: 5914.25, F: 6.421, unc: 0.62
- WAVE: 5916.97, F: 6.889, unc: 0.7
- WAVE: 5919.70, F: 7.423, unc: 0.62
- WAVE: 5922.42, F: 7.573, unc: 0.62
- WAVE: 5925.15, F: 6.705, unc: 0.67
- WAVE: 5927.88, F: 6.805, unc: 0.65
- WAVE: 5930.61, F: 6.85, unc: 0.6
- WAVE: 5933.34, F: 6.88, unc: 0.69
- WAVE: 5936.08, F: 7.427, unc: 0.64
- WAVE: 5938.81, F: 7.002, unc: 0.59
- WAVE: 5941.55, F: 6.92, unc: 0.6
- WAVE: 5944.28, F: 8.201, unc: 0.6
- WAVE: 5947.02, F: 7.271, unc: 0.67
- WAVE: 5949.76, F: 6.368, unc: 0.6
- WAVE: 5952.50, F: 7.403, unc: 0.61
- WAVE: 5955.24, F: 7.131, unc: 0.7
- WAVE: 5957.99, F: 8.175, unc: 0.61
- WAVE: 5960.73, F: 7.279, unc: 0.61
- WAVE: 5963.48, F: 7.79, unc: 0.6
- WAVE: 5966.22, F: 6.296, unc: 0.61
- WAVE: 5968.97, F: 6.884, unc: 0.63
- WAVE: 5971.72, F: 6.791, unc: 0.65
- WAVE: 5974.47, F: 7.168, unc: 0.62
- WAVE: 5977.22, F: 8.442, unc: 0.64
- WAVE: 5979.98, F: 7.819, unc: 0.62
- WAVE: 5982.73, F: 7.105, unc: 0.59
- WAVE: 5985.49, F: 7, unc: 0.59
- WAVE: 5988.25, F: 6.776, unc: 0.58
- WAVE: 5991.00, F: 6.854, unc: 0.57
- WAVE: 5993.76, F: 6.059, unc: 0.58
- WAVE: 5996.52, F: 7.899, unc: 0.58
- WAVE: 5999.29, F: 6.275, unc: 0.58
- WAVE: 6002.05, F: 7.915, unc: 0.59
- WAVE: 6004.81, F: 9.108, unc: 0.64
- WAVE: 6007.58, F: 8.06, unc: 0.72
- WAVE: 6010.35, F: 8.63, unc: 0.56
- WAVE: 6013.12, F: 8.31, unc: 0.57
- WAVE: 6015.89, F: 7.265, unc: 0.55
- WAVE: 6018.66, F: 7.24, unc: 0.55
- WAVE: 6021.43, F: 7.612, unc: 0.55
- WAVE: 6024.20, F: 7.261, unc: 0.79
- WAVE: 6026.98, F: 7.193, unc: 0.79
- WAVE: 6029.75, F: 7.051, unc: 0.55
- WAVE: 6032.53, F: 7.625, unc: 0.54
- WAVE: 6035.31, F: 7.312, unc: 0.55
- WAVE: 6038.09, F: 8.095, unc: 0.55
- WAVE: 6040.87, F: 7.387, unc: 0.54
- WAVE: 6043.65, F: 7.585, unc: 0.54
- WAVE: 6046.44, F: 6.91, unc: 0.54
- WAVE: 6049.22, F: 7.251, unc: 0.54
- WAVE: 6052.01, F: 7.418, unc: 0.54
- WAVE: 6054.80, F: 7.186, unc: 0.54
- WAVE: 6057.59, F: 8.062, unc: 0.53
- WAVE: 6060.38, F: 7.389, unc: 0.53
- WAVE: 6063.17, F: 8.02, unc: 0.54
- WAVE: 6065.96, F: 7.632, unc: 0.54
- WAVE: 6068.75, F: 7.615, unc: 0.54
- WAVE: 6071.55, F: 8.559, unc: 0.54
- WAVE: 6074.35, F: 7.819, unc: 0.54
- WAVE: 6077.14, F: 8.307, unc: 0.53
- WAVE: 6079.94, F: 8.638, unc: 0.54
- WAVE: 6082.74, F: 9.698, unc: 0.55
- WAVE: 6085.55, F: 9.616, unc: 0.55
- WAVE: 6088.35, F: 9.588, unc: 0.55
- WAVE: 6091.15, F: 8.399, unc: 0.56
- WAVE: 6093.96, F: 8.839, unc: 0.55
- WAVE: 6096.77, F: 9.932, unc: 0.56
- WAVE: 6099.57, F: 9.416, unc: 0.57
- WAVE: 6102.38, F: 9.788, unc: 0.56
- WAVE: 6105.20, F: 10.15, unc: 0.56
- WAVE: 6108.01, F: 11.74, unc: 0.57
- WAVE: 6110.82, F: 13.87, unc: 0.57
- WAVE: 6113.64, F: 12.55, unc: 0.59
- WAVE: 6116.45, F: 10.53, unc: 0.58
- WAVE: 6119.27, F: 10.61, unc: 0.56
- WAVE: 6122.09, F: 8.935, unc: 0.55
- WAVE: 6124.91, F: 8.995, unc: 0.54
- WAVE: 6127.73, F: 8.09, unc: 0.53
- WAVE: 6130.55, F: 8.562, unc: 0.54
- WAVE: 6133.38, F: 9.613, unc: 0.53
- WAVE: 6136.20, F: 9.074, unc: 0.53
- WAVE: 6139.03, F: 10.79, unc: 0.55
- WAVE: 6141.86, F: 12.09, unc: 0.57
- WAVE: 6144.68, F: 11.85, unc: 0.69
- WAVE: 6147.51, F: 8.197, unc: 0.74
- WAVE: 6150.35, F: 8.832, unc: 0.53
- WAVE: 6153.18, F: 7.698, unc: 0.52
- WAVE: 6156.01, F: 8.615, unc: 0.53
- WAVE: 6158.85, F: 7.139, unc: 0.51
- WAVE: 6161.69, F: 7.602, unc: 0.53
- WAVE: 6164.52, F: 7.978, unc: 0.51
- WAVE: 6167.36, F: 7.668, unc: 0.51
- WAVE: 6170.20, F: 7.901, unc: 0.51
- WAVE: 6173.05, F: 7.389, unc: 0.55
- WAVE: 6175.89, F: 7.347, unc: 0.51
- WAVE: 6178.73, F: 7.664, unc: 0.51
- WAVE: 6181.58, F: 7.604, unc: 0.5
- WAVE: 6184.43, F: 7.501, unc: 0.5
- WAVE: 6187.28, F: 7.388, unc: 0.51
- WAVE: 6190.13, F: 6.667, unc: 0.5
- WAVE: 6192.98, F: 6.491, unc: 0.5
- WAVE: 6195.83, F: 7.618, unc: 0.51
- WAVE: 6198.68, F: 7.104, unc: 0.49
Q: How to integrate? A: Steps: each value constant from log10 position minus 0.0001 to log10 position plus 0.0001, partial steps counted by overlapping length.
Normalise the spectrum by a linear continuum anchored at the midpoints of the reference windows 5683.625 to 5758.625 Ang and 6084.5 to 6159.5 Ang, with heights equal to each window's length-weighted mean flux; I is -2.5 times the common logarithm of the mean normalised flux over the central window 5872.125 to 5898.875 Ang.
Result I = 0.27 mag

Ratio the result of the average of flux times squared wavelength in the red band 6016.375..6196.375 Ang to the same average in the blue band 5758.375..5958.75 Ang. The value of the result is 1.24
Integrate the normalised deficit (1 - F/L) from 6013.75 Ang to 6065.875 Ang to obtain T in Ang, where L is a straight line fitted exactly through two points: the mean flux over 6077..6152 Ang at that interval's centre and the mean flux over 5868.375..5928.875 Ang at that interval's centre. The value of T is 8.4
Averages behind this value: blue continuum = 6.98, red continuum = 9.9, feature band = 7.46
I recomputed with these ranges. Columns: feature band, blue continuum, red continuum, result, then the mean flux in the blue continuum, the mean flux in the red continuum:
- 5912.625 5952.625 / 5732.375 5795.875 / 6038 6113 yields 0.24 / 8.81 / 8.75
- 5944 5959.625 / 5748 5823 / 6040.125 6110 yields 0.16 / 8.45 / 8.58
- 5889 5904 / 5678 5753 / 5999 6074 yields 0.14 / 7.9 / 7.65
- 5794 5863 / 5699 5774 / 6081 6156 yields 0.21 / 8.49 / 9.87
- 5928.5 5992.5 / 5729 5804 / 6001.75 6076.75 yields 0.11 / 8.7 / 7.69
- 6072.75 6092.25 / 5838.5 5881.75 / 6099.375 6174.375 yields 0.02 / 7.38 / 9.47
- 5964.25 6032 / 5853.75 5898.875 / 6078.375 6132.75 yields 0.17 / 7.14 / 9.88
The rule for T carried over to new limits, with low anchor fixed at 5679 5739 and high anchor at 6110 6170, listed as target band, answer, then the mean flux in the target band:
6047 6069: 3.8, 7.55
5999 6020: 2.3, 7.93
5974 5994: 3.6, 7.21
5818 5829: 2.1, 6.65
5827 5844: 3.3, 6.64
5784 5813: 0.7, 7.92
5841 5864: 2.8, 7.3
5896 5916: 3.7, 6.94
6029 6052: 4.1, 7.41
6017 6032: 2.8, 7.29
